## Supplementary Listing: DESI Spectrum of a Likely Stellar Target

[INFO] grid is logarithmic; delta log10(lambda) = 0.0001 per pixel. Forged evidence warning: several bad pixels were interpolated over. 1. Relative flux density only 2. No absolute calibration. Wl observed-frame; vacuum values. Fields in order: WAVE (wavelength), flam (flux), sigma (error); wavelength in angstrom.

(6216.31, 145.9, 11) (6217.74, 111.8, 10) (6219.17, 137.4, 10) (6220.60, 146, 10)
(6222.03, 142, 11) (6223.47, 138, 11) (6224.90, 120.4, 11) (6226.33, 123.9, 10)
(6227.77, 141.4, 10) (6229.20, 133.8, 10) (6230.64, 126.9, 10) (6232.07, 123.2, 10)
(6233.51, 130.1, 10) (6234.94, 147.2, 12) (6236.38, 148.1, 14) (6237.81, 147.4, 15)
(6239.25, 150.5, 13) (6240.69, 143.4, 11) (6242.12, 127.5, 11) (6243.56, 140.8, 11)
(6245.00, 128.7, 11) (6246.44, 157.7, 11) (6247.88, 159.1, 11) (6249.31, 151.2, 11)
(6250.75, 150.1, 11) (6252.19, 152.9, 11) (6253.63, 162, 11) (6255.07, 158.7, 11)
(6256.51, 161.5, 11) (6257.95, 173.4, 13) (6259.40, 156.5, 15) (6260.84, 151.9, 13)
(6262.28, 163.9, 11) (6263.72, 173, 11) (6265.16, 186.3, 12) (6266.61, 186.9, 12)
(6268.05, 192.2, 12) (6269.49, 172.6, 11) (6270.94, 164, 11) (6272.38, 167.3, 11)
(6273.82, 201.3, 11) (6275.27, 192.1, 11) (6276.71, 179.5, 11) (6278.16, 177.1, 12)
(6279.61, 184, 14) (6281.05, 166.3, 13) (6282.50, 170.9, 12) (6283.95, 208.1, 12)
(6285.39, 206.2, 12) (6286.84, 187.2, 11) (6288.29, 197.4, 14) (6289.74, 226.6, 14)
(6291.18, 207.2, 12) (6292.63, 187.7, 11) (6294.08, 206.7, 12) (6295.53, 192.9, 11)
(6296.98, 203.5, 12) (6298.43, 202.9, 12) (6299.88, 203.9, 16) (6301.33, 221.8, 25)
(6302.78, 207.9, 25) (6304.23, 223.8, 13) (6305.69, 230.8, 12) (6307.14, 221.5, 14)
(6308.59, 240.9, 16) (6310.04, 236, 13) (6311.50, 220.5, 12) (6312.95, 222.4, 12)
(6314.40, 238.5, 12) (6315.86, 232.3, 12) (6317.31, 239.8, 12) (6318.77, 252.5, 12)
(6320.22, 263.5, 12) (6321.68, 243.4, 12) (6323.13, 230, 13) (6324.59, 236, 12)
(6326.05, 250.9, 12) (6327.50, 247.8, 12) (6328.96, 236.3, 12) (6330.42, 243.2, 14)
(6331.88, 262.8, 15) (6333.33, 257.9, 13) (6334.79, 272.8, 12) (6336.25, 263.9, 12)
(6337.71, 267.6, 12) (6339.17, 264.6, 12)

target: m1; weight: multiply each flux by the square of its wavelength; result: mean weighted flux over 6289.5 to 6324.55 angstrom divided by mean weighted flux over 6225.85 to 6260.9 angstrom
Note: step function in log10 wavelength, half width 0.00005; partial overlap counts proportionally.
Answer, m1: 1.6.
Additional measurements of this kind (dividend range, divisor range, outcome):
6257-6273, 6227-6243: 1.25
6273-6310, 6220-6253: 1.47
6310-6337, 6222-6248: 1.83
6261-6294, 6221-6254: 1.34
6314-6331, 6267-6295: 1.30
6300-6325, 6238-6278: 1.45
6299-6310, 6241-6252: 1.56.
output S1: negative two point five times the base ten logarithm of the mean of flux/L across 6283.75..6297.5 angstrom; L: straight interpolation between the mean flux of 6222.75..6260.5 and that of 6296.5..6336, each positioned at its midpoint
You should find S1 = 0.01 mag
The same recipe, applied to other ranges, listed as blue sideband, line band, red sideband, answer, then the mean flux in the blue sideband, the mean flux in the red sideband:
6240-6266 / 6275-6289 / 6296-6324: 0.033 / 156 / 228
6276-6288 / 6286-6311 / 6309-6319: -0.007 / 185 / 234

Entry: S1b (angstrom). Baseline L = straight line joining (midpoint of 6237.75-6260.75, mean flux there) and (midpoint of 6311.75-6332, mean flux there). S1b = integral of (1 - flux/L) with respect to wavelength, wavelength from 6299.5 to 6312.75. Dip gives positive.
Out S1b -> -0.1 angstrom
